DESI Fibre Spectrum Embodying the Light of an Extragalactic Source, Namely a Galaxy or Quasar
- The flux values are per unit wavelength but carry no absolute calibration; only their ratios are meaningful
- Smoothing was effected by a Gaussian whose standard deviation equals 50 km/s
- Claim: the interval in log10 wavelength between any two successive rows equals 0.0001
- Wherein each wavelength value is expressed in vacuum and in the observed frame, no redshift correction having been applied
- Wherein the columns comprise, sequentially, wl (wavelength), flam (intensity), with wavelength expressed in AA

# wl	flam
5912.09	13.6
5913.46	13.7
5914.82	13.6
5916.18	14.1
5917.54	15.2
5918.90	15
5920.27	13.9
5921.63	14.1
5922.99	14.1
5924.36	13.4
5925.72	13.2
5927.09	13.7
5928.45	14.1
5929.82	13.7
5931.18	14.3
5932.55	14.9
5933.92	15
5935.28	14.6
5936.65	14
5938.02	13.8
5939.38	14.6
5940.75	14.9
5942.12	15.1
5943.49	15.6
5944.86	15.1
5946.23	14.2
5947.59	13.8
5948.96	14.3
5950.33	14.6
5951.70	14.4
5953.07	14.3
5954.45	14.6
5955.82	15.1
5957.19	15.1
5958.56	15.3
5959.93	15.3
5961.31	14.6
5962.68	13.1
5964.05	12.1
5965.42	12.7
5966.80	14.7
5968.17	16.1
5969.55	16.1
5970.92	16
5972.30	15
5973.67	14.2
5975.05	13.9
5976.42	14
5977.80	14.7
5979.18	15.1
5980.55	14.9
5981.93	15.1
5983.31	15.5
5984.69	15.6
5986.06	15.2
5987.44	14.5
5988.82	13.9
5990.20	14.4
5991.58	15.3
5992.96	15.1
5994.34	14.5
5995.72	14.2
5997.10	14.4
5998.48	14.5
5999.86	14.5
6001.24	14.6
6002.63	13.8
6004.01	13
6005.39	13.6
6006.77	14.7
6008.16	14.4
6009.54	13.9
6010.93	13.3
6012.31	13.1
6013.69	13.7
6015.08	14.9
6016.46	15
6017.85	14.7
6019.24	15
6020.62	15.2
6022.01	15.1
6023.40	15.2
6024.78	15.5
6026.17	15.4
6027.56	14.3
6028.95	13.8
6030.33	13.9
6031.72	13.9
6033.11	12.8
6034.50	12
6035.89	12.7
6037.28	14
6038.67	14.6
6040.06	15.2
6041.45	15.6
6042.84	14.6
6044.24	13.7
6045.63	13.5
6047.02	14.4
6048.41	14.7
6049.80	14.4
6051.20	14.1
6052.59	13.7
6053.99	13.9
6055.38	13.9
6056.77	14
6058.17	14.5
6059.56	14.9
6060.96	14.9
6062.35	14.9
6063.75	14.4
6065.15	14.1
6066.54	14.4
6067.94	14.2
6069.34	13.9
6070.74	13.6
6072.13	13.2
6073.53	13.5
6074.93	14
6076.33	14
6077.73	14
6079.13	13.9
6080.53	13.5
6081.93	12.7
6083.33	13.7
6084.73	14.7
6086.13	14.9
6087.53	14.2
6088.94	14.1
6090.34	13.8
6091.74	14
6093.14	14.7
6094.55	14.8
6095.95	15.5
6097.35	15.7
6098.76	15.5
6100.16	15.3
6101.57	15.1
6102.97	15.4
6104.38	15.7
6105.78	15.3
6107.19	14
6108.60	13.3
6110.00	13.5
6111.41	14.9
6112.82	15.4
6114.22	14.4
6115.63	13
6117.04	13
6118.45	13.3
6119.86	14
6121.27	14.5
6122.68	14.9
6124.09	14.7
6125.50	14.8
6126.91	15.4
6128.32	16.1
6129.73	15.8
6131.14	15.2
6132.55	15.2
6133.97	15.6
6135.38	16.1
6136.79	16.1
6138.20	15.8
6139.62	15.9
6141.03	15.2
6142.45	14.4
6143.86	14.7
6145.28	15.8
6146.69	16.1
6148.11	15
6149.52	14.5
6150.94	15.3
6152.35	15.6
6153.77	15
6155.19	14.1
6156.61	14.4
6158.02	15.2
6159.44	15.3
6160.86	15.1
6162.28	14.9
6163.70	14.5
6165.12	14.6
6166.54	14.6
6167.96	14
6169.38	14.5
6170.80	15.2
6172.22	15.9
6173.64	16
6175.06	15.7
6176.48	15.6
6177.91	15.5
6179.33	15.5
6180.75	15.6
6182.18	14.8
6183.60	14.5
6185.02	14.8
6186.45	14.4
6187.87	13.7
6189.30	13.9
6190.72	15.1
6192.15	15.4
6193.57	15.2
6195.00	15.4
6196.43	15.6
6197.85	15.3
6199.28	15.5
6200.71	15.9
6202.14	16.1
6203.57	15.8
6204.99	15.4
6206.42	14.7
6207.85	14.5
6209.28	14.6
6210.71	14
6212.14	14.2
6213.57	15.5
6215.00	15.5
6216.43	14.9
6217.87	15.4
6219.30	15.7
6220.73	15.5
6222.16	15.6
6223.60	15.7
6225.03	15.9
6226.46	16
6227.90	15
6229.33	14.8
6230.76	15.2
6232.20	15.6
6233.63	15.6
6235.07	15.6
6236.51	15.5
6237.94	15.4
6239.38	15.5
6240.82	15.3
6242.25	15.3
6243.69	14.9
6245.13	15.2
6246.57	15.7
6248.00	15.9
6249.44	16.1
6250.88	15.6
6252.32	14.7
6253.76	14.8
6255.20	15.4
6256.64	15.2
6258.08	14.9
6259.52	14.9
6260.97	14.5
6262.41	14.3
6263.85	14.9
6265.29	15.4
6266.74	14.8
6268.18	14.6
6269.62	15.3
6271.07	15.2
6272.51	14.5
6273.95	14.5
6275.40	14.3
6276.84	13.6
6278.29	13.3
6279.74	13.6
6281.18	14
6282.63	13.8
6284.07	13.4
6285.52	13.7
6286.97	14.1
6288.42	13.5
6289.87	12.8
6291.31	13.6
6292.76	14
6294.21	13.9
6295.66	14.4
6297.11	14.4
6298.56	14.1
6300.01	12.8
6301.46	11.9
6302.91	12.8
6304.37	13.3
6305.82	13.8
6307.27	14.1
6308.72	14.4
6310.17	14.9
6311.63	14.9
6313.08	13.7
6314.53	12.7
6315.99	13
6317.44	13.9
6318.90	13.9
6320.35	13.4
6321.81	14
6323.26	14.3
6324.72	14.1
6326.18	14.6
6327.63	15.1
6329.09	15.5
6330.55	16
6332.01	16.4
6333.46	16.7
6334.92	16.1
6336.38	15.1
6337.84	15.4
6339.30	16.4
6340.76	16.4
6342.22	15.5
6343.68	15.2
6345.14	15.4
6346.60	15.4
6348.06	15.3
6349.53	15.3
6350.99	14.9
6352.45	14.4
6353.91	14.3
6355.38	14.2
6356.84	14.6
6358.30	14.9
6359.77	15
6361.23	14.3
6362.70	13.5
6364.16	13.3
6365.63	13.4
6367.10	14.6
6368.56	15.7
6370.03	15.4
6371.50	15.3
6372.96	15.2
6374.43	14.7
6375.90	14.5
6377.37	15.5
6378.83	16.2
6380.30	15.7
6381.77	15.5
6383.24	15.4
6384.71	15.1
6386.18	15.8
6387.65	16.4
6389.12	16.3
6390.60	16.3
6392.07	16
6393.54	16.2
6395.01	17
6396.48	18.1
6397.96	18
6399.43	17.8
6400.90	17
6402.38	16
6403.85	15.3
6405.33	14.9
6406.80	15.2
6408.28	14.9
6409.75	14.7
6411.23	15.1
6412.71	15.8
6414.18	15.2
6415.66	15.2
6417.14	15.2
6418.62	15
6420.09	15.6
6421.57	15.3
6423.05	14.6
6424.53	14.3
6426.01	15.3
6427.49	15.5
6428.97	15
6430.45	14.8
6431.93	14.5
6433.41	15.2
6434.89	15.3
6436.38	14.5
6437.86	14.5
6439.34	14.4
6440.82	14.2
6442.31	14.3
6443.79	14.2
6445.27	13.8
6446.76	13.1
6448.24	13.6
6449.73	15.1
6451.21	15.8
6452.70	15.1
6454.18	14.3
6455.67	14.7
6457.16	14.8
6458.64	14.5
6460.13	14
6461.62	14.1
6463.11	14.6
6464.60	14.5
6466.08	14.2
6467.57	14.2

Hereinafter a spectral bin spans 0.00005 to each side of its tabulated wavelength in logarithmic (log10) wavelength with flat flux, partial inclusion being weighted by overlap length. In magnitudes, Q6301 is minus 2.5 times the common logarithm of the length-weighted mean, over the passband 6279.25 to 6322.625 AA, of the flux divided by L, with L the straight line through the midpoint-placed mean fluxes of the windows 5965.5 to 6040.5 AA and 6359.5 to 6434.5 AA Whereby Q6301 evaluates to 0.112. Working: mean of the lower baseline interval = 14.5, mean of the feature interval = 13.7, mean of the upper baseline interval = 15.4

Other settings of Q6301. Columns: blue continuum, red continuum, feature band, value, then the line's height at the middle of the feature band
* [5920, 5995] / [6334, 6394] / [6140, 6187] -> -0.012 mag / 14.9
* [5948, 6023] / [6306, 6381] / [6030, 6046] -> 0.053 mag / 14.6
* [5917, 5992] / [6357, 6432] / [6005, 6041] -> 0.033 mag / 14.7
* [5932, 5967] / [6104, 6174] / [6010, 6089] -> 0.039 mag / 14.7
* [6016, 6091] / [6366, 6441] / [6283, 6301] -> 0.103 mag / 15.1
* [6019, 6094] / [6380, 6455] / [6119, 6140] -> -0.066 mag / 14.4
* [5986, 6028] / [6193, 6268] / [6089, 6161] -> -0.003 mag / 14.9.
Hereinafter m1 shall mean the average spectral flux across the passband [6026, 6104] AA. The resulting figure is 14.2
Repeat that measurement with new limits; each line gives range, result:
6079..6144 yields 14.7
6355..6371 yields 14.5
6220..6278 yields 15.2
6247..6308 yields 14.3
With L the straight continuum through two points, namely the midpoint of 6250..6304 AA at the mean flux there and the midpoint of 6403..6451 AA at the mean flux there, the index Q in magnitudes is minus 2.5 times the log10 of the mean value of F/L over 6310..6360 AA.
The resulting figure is -0.033 mag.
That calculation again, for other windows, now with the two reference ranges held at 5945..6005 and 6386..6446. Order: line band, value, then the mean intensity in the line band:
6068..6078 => 0.08 mag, 13.8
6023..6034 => 0.03 mag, 14.3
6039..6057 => 0.03 mag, 14.3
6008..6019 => 0.04 mag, 14.1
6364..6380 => 0.03 mag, 15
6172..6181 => -0.05 mag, 15.7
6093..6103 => -0.03 mag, 15.3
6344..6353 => 0.01 mag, 15.1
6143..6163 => -0.01 mag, 15.1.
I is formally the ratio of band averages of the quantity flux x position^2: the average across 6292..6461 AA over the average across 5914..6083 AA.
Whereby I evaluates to 1.18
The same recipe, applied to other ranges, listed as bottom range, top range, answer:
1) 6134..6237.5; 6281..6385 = 1.00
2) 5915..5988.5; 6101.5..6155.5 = 1.09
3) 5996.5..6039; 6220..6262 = 1.16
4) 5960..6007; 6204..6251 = 1.14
